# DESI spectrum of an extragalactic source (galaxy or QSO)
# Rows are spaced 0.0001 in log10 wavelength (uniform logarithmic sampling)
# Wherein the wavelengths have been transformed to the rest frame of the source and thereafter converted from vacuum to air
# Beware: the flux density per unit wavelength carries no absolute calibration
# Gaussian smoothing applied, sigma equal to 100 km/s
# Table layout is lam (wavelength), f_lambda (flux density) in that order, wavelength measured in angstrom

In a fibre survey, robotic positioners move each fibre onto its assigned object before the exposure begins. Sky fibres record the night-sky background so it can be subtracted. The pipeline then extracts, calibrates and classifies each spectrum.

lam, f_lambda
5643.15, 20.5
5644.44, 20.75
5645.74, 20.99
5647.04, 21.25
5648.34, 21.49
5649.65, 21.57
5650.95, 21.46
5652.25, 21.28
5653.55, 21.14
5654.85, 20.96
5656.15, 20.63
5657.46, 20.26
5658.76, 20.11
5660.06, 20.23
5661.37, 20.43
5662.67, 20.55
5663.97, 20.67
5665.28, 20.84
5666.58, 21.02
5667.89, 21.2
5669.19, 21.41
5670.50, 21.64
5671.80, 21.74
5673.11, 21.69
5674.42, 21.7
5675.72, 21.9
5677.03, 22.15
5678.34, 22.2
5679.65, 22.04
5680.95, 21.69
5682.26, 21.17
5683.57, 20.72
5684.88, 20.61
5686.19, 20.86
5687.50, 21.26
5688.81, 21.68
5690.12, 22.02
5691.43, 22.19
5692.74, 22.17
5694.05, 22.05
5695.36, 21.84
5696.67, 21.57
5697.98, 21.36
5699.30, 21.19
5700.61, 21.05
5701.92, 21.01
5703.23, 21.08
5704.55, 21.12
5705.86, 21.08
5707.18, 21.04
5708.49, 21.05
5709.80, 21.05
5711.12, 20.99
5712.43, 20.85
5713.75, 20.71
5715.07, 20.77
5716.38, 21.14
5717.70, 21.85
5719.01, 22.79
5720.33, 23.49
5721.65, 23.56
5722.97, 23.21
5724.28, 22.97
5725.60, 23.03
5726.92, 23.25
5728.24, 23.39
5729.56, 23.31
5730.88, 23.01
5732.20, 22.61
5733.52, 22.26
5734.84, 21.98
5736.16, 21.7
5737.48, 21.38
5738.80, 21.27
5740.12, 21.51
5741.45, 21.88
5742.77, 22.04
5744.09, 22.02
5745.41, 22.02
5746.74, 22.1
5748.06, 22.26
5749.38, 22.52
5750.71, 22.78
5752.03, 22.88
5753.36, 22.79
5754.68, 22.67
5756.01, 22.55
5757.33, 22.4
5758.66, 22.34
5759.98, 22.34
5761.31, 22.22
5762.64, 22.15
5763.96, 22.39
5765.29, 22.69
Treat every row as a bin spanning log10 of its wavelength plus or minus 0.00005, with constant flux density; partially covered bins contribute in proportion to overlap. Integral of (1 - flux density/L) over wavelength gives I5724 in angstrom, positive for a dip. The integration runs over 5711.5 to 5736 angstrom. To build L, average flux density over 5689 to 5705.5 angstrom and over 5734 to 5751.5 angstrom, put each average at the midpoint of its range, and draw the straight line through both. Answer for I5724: -0.7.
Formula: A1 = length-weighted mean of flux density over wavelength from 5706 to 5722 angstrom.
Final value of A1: 21.6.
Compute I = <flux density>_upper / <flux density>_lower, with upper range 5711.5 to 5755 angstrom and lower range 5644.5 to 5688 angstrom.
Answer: 1.05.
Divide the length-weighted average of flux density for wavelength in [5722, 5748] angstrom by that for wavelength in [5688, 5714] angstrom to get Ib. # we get 1.0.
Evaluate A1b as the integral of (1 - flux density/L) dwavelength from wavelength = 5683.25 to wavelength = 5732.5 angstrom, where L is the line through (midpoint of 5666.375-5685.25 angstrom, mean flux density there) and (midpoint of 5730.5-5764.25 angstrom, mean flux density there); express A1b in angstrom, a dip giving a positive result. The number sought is 0.1 angstrom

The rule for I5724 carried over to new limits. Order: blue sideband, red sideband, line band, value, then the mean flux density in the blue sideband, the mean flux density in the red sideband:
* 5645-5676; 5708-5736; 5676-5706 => 0.22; 21.1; 22.2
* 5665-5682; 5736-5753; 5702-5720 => 0.52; 21.6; 22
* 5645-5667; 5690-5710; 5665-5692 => -0.46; 20.9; 21.4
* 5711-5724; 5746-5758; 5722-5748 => -0.12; 22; 22.5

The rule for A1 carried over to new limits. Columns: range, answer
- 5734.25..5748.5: 21.8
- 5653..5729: 21.5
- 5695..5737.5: 21.9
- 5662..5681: 21.5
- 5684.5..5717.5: 21.3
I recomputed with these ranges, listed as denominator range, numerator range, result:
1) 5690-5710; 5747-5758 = 1.05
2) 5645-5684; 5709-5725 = 1.04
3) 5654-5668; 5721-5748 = 1.09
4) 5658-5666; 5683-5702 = 1.05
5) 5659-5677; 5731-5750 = 1.04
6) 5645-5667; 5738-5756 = 1.06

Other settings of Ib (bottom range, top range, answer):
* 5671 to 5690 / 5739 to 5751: 1.02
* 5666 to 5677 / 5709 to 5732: 1.03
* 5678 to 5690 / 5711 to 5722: 1.02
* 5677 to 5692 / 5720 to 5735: 1.07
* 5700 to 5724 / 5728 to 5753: 1.03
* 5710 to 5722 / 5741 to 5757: 1.03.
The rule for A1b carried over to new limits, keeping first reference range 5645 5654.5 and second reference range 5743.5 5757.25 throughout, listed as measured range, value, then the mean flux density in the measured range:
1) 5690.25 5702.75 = 0.1 angstrom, 21.6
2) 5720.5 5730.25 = -0.5 angstrom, 23.2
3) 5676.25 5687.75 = 0.1 angstrom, 21.4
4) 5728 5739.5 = 0.0 angstrom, 22.3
